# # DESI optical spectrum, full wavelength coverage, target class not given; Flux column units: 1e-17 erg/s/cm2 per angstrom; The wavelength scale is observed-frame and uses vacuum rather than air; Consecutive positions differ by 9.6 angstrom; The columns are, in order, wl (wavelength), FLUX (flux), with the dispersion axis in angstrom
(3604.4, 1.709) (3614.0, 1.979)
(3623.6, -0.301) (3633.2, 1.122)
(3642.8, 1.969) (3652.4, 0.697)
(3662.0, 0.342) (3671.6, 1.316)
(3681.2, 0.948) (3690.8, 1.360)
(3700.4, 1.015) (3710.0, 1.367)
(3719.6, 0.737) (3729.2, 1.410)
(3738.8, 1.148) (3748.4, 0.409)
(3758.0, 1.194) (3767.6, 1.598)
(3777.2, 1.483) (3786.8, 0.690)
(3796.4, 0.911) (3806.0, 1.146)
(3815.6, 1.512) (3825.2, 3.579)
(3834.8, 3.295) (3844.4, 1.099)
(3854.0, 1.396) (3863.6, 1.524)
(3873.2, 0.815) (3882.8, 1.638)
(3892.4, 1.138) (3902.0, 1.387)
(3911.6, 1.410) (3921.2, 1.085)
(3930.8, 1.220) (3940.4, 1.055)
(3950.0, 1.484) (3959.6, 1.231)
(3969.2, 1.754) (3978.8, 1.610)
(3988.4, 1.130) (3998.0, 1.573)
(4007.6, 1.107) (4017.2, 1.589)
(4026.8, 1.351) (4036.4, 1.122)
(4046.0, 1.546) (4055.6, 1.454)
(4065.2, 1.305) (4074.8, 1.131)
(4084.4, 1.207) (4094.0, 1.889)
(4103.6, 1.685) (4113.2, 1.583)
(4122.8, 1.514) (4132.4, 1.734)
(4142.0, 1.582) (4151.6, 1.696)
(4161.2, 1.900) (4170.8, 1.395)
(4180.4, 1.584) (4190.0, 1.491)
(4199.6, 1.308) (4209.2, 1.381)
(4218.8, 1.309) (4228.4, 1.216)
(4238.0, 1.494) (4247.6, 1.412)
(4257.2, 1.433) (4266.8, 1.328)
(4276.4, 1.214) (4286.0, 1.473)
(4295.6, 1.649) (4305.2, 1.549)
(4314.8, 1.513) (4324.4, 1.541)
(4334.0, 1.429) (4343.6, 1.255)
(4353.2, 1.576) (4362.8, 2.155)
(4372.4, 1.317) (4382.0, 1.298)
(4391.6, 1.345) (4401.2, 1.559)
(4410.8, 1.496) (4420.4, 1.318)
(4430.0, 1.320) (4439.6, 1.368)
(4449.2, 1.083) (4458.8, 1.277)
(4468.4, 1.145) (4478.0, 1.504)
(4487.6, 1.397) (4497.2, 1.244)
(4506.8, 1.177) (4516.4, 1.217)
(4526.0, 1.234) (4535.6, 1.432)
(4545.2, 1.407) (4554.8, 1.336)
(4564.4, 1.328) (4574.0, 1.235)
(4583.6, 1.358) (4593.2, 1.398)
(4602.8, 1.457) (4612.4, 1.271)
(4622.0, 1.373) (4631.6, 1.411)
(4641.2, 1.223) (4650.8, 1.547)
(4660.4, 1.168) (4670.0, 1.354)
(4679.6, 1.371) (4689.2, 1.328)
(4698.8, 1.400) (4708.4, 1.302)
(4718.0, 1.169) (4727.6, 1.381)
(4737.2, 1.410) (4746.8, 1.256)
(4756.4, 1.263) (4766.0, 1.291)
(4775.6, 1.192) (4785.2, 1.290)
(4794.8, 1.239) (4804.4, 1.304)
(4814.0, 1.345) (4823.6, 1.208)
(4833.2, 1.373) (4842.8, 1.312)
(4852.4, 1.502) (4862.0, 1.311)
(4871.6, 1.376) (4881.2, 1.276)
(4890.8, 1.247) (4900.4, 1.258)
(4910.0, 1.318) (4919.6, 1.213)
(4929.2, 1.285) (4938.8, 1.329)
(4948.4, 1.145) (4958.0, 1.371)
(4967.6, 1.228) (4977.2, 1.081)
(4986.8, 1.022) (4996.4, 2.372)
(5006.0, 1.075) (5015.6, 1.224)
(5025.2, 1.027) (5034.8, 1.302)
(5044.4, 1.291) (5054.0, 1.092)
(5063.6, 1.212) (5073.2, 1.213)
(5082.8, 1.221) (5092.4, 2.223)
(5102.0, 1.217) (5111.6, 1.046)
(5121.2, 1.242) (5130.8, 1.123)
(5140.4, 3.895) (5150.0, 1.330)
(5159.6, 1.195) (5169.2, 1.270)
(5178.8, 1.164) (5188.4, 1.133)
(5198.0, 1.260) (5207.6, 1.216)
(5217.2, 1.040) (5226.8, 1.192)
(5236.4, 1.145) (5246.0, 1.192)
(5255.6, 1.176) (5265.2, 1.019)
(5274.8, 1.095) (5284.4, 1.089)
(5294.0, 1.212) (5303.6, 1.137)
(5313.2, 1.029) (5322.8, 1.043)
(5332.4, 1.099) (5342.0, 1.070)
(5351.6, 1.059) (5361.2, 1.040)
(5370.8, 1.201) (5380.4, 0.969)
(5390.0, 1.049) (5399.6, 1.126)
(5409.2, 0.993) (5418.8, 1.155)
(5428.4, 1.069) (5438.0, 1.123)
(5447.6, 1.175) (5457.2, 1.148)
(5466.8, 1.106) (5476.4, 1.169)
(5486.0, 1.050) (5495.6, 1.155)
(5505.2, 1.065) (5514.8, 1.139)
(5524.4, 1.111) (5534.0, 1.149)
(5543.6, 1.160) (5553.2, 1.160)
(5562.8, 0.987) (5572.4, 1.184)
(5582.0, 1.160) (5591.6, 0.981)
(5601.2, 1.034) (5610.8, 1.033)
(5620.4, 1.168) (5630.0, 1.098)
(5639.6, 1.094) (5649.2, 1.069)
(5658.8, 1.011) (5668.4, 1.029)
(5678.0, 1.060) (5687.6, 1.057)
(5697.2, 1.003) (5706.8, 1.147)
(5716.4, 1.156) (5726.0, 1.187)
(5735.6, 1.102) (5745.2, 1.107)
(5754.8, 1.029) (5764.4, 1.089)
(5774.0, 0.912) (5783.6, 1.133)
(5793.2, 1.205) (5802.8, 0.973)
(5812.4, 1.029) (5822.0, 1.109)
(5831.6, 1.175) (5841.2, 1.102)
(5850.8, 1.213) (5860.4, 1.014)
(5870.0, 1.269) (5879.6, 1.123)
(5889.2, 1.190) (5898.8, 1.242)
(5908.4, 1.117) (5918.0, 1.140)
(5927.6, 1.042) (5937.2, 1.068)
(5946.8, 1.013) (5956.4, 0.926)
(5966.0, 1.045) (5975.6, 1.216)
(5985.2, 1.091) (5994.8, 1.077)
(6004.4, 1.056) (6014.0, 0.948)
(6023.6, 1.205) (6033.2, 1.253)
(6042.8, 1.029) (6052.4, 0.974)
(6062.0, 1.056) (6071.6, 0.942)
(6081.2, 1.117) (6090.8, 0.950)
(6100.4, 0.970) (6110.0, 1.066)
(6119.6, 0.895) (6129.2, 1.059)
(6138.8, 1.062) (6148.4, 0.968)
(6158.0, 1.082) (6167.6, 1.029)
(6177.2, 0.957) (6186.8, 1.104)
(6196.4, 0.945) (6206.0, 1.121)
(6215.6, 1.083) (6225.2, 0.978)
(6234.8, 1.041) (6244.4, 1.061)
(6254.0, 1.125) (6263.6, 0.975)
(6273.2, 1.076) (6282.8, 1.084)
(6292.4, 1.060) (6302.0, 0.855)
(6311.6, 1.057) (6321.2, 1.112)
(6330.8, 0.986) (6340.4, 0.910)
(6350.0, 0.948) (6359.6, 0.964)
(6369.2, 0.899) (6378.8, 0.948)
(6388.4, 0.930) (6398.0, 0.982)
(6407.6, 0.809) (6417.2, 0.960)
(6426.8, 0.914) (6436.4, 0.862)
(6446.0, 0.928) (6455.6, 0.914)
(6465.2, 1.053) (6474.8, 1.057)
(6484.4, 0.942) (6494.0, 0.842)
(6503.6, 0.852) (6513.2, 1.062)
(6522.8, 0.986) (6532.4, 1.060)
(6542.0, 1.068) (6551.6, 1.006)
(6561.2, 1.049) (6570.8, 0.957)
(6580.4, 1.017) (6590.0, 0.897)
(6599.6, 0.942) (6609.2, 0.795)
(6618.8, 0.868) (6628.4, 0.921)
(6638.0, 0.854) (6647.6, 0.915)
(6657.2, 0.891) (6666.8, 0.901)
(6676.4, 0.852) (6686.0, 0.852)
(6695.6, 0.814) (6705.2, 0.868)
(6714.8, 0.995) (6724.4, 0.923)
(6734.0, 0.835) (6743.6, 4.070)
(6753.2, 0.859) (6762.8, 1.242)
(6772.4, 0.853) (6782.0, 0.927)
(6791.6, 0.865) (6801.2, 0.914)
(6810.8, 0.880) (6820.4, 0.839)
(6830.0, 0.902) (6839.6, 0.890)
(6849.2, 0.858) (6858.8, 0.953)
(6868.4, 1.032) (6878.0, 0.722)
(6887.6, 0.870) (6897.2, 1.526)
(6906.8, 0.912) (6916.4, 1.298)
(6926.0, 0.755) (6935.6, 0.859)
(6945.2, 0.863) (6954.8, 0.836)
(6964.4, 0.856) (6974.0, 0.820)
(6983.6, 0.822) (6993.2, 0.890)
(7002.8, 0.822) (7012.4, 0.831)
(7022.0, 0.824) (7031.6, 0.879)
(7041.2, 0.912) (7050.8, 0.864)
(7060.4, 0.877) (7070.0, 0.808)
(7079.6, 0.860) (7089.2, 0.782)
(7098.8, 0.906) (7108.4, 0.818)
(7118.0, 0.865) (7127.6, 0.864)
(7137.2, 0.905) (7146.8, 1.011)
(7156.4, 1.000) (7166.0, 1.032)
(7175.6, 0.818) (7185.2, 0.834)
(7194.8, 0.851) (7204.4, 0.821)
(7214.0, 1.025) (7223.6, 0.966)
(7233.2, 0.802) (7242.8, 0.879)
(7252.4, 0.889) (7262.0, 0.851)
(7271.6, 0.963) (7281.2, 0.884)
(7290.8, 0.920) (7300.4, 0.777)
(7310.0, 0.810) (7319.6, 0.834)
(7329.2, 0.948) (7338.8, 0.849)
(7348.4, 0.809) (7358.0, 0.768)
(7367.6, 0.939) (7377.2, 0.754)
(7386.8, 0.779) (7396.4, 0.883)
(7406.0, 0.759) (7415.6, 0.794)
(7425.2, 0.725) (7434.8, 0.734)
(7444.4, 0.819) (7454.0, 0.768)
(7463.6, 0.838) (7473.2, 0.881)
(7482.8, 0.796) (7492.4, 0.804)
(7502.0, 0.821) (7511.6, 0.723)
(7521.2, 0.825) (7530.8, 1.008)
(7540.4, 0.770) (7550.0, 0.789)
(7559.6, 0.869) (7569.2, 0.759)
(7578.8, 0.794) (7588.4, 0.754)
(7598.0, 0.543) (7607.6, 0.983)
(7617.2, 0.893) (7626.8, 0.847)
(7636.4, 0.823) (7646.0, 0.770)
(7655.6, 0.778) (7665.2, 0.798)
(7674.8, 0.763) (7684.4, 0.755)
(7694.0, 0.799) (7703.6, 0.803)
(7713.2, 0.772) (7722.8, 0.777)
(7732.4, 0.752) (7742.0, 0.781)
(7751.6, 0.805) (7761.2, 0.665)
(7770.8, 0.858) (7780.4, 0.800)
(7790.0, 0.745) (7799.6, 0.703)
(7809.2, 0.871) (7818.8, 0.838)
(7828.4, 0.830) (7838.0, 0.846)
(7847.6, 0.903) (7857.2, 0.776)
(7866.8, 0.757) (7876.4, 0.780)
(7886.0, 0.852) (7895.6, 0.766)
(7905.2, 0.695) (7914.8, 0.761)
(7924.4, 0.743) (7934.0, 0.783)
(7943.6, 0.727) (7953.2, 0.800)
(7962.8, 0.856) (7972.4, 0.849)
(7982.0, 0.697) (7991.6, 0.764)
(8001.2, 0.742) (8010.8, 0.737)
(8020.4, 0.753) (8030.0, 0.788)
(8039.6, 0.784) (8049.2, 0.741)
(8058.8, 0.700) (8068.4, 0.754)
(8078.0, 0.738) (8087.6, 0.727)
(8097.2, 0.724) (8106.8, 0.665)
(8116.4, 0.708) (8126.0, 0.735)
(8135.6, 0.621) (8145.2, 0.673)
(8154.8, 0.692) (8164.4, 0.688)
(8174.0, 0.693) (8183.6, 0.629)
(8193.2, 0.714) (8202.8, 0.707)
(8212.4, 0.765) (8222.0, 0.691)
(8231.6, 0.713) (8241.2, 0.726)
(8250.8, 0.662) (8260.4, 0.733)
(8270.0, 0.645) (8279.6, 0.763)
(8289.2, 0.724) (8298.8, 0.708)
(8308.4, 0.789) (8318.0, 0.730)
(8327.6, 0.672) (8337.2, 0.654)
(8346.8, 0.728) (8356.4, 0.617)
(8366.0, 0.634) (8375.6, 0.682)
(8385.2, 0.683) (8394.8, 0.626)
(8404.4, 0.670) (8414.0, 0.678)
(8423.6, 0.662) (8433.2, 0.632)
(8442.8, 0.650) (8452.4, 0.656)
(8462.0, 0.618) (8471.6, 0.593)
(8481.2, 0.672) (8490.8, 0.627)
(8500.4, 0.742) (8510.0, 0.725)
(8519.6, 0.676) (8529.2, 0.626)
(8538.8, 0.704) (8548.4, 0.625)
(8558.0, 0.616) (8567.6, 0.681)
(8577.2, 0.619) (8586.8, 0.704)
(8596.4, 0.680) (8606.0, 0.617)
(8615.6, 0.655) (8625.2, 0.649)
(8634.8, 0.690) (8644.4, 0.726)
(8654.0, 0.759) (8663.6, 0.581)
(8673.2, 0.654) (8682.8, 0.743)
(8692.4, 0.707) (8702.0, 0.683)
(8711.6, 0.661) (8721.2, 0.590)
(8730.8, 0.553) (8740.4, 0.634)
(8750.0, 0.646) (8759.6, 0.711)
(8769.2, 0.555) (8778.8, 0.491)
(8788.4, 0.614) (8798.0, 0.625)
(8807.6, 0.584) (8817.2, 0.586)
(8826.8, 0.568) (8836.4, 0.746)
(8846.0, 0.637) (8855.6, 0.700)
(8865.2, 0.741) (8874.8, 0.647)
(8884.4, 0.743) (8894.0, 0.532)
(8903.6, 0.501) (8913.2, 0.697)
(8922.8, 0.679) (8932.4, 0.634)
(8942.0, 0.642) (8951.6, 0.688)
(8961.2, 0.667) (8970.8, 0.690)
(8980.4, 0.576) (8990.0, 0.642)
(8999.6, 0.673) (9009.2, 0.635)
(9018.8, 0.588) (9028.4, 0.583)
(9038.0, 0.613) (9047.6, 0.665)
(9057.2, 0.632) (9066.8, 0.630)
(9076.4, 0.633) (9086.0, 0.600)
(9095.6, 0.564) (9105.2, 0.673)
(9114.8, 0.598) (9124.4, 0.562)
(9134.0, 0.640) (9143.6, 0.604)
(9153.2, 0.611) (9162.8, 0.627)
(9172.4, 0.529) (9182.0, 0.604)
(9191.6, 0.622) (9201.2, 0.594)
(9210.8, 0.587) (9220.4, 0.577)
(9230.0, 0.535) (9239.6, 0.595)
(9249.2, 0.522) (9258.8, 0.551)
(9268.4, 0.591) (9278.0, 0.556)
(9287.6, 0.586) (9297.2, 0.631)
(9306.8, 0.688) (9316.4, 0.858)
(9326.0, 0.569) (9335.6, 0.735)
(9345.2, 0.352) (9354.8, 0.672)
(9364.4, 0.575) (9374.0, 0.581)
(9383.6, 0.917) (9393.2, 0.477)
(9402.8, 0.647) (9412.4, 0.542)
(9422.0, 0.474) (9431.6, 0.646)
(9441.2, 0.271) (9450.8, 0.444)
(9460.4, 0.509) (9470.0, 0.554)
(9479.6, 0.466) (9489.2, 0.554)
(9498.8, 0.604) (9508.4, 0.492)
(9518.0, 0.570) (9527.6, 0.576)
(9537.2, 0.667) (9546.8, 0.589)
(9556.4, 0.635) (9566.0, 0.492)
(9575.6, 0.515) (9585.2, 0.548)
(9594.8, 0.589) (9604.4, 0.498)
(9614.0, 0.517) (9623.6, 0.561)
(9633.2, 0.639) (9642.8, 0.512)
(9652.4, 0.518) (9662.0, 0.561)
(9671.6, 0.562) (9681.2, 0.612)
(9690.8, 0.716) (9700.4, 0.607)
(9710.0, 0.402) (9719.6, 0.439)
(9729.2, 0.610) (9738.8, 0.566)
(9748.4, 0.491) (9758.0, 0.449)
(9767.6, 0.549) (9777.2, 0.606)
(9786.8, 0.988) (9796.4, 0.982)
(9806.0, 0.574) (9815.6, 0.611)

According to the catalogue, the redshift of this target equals 0.03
